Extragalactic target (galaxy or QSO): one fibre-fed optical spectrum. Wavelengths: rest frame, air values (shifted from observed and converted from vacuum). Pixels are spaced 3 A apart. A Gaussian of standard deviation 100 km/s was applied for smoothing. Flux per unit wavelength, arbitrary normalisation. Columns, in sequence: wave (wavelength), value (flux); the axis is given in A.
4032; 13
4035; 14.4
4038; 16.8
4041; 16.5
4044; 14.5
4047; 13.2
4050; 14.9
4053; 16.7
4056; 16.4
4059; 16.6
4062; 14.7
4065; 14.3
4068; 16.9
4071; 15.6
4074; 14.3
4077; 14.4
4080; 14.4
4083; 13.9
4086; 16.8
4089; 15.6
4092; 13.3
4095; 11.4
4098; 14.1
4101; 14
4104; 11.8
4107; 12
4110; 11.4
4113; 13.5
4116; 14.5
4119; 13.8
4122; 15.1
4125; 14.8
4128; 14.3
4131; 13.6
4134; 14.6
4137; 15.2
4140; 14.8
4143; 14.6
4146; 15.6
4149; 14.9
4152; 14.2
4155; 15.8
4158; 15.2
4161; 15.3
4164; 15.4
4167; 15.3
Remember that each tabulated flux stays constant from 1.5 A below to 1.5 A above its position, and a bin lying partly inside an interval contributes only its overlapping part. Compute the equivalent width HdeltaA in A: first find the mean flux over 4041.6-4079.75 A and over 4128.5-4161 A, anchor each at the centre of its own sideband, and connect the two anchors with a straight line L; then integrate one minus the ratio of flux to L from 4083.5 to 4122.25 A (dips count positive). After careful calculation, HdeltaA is 3.7 A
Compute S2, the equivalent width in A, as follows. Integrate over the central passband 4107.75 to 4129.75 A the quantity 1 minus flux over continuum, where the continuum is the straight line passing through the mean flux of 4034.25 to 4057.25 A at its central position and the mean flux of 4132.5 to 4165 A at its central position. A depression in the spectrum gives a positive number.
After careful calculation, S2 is 1.91 A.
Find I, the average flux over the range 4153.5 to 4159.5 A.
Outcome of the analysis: 15.5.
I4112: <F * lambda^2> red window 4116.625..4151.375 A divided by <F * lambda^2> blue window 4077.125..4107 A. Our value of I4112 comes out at 1.08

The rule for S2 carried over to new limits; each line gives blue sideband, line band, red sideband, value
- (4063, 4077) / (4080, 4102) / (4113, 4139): 1.06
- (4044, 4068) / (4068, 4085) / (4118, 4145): 0.35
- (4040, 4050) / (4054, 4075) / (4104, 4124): -1.93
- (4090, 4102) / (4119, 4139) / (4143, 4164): -0.28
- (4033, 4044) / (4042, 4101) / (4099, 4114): -3.08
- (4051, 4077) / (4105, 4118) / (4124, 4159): 1.94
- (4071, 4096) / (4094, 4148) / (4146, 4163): 3.38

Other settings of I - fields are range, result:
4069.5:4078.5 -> 14.8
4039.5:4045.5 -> 15.5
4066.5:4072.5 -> 16.2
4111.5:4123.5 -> 14.2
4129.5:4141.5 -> 14.5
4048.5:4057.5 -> 16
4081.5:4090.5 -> 15.4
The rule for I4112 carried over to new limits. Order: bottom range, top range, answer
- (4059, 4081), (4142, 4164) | 1.04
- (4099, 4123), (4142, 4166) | 1.17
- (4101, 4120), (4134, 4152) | 1.17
